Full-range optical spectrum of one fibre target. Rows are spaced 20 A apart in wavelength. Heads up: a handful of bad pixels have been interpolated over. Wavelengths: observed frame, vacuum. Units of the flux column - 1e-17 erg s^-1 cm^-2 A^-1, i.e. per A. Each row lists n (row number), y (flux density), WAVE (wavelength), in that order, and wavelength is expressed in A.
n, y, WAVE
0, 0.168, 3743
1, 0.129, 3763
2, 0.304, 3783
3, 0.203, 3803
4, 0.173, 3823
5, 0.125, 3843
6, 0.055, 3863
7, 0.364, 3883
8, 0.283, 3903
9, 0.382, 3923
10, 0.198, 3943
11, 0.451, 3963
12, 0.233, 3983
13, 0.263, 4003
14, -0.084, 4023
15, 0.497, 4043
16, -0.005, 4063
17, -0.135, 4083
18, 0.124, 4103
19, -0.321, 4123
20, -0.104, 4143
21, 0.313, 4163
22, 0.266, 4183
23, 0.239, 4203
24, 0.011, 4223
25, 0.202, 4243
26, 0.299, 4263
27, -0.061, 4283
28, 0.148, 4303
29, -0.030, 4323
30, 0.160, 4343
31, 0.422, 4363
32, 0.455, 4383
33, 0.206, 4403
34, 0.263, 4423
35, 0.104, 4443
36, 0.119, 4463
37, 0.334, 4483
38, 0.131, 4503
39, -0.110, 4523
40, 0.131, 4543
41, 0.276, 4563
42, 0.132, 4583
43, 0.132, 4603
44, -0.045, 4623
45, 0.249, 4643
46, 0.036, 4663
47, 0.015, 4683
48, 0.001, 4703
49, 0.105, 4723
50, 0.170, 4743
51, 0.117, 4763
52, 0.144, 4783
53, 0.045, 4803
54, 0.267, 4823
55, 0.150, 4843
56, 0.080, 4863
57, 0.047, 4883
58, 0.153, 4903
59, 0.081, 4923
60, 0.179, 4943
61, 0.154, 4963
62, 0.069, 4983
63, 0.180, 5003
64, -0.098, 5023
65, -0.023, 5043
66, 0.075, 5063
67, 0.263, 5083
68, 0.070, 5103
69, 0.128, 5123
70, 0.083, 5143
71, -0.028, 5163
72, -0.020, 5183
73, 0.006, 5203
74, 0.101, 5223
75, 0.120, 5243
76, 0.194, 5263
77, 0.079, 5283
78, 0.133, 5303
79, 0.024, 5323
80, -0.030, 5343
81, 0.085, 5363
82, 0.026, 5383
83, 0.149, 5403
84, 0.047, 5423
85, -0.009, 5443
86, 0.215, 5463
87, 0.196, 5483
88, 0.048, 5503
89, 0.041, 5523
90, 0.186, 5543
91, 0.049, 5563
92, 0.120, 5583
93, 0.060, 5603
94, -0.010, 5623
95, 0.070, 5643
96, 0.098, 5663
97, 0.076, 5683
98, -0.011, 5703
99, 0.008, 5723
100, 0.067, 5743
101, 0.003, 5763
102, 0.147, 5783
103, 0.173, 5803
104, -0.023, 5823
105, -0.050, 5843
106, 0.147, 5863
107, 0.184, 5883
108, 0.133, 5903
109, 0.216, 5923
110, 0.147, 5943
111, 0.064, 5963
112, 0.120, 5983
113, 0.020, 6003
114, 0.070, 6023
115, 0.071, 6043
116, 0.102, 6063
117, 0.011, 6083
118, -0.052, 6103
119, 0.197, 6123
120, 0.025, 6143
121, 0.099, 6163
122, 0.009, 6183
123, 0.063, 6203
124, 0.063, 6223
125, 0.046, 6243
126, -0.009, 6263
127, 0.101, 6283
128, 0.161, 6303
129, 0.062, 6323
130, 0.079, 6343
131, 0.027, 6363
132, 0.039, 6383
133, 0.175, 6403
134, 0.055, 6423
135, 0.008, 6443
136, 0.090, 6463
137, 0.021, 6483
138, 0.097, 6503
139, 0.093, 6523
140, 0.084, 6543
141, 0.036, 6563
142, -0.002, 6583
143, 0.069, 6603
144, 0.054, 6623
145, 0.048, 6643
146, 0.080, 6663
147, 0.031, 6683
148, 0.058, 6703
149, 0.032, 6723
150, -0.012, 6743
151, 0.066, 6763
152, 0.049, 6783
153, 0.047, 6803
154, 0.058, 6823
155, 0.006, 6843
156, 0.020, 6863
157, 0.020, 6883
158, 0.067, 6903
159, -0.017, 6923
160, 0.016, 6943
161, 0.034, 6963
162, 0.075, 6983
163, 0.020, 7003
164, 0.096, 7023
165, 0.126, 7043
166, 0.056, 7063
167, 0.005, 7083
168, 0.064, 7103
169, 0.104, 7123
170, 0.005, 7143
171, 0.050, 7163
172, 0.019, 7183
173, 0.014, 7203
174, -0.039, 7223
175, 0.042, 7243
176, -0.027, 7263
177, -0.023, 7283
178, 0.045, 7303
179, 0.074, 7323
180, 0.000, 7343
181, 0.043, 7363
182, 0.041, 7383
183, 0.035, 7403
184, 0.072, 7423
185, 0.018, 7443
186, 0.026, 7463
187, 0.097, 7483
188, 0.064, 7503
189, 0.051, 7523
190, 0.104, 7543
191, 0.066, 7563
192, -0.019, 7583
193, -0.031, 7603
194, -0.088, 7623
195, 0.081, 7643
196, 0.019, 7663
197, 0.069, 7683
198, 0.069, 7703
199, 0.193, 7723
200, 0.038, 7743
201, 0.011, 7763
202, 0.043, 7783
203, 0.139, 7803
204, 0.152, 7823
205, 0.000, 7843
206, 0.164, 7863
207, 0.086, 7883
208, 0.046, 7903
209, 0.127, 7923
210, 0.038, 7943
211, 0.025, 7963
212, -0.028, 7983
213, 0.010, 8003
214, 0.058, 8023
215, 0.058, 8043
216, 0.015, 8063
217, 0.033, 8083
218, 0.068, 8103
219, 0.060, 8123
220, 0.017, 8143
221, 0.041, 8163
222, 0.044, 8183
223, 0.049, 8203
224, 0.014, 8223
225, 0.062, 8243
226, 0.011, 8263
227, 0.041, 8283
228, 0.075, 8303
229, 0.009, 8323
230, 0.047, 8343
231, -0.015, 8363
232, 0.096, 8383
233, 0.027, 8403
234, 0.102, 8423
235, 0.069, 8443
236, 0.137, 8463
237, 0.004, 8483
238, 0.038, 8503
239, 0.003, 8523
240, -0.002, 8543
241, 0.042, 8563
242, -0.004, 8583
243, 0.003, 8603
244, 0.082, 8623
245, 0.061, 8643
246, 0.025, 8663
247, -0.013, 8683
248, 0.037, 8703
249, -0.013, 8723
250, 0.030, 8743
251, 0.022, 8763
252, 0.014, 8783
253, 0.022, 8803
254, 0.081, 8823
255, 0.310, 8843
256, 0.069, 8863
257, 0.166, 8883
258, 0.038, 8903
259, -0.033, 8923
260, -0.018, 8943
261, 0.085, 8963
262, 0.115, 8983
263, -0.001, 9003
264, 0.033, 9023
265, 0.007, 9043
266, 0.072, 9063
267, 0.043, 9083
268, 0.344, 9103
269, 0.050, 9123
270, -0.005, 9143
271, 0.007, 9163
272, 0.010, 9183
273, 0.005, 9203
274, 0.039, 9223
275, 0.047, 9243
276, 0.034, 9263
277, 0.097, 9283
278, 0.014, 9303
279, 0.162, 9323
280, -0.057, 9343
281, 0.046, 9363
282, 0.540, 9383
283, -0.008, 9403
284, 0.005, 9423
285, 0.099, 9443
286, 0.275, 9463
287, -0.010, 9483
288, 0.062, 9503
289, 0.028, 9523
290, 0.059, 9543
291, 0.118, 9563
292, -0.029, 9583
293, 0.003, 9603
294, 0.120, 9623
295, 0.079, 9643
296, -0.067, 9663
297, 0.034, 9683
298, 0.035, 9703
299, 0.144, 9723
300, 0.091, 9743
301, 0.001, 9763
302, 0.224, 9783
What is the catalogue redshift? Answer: 1.44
